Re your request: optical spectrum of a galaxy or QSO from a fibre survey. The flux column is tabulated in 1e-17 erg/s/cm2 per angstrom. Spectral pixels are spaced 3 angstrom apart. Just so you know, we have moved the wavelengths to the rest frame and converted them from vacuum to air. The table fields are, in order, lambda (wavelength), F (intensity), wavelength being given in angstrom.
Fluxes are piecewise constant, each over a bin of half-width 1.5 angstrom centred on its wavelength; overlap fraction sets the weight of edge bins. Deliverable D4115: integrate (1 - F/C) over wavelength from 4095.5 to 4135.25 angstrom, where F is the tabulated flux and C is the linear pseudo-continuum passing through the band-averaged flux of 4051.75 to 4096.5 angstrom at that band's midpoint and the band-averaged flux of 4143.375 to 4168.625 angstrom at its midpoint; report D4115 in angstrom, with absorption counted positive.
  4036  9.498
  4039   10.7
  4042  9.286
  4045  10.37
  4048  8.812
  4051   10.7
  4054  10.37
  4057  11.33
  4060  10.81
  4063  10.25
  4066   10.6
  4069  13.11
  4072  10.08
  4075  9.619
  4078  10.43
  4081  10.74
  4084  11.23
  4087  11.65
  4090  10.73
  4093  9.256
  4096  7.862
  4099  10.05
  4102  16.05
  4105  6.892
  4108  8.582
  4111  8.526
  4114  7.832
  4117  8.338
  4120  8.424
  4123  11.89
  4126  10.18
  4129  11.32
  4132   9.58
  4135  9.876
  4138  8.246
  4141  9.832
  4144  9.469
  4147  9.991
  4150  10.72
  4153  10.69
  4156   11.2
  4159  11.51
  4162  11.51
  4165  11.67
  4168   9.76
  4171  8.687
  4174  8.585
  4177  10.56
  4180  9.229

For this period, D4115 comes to 3.7 angstrom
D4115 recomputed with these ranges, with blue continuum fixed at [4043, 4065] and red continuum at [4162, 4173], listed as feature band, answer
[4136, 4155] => 0.64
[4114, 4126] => 0.98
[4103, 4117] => 2.70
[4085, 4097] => 0.33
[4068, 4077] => -0.40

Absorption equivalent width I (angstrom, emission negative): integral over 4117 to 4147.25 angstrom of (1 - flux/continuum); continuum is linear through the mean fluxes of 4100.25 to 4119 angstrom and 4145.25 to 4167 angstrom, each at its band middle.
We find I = 1.0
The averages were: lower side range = 9.35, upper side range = 11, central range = 9.8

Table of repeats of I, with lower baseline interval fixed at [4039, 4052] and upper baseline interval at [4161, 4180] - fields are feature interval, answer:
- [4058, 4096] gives -2.7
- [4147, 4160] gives -1.2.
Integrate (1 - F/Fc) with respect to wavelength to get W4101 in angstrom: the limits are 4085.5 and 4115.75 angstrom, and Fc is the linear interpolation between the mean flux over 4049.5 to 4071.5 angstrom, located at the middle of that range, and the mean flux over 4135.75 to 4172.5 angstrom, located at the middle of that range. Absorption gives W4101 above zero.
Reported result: 2.7 angstrom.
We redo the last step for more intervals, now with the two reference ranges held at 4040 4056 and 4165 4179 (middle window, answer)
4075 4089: -1.37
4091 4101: 0.36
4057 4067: -0.73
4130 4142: 0.36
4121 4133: -1.15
